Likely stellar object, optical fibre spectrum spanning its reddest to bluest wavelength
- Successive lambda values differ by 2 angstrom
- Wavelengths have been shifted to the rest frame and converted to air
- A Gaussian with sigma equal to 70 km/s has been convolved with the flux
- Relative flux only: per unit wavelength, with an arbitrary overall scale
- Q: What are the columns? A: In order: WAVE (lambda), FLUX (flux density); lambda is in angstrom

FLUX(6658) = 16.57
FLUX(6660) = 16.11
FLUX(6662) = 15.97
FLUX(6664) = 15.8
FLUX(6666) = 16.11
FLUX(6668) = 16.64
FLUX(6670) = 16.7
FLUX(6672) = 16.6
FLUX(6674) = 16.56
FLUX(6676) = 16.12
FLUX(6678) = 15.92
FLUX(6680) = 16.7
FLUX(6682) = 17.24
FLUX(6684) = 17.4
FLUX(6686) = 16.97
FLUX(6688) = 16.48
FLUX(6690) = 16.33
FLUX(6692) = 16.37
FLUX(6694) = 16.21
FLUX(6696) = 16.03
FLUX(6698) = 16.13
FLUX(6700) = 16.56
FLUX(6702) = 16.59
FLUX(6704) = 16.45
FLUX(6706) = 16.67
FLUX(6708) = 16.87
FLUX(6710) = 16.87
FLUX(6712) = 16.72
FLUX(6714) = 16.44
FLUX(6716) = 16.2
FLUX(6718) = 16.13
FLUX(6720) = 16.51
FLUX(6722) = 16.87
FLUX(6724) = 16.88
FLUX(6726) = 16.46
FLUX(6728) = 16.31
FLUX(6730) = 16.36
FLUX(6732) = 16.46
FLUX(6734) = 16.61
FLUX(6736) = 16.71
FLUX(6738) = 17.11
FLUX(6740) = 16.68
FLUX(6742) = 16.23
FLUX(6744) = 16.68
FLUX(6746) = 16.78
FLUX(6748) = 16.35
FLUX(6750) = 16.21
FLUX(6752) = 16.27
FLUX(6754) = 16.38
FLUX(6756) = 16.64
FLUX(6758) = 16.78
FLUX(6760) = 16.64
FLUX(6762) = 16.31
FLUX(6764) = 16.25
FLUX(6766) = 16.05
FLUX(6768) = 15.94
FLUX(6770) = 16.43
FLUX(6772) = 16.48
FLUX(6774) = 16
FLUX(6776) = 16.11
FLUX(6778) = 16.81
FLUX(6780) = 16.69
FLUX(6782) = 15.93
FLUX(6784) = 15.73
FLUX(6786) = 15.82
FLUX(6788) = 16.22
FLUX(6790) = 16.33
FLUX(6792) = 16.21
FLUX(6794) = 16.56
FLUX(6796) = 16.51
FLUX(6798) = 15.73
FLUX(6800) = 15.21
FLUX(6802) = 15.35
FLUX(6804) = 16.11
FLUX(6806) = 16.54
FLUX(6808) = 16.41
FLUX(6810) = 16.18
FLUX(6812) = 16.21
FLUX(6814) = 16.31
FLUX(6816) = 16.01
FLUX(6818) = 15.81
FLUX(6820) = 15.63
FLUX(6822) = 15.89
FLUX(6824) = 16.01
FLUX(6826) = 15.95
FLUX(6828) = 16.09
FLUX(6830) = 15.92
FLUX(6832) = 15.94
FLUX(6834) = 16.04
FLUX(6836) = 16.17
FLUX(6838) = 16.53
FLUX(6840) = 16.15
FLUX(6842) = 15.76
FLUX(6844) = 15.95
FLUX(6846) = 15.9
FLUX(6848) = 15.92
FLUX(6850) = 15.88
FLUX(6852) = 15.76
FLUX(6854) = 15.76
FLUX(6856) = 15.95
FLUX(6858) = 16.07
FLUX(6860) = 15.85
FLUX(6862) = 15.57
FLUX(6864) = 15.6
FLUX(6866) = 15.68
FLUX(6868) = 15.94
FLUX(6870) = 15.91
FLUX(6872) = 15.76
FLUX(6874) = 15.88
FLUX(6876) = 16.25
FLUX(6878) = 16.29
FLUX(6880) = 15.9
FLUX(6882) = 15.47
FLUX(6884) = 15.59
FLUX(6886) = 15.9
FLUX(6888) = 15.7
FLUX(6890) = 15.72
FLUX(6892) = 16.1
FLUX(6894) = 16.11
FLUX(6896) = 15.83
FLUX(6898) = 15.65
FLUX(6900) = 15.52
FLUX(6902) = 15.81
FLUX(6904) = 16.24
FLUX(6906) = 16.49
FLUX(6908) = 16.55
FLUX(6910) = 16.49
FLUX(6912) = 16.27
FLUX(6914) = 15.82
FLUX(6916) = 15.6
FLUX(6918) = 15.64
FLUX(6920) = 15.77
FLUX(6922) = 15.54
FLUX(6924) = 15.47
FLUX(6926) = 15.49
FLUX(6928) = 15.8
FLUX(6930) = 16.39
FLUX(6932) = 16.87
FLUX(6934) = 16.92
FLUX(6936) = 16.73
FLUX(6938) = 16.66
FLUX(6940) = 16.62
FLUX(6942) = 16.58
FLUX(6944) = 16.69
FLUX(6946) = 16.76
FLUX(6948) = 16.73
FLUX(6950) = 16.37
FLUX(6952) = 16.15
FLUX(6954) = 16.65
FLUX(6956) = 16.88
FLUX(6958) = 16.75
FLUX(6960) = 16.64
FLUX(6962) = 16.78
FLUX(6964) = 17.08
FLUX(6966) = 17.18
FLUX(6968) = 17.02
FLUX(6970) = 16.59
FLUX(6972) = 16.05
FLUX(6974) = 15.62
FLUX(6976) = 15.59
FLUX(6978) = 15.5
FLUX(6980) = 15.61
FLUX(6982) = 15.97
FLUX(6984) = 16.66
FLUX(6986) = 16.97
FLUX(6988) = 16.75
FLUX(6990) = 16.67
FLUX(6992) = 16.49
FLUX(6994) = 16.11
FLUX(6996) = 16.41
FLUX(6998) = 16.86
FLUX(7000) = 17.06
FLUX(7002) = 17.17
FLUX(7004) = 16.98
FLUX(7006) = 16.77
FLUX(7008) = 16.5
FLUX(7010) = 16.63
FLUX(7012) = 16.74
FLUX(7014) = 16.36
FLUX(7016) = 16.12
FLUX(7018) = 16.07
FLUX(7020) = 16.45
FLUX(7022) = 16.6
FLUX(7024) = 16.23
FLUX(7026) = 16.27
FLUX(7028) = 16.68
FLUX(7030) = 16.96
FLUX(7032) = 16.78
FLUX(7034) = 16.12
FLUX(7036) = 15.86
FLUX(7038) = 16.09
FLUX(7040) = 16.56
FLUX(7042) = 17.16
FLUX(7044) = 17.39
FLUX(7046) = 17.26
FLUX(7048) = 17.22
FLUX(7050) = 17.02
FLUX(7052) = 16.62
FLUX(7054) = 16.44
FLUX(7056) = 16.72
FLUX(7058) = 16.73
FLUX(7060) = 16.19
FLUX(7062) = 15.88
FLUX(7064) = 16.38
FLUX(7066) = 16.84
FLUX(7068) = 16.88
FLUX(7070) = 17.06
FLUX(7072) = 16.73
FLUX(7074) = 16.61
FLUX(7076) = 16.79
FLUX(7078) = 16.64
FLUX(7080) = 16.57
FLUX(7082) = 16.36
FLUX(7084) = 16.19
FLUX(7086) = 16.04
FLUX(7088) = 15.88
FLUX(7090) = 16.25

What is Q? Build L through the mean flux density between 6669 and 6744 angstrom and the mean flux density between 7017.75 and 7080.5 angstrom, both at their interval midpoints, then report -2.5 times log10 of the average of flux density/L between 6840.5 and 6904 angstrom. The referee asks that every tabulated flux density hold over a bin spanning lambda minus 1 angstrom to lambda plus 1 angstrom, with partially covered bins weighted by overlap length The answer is 0.05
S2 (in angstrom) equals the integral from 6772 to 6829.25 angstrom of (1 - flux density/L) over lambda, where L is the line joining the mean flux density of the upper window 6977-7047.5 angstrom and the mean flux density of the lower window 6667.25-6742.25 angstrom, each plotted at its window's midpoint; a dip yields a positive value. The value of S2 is 1.6 angstrom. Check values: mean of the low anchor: 16.6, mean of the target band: 16.1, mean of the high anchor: 16.5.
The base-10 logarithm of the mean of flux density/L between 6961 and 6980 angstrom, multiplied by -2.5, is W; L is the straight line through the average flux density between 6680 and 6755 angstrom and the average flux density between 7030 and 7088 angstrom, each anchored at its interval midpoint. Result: 0.017 mag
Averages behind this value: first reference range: 16.6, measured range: 16.3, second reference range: 16.6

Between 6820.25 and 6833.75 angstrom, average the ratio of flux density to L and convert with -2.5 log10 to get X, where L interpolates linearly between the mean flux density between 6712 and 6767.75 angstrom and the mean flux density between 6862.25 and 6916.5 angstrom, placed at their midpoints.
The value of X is 0.014 mag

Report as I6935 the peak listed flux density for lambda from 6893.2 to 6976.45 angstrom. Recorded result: 17.18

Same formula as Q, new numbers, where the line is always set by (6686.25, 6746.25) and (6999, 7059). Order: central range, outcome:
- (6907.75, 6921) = 0.04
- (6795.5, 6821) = 0.04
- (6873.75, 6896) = 0.05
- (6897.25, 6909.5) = 0.04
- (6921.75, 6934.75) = 0.04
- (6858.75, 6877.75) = 0.05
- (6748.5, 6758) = 0.01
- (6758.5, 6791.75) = 0.02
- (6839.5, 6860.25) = 0.05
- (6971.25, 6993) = 0.03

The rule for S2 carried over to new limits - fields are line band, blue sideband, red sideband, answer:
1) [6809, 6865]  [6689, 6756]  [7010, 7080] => 2.0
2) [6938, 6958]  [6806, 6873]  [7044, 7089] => -0.4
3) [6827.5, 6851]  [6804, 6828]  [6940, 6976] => 0.2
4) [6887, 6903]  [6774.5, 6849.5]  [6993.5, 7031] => 0.5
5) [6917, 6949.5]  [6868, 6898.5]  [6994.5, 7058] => -0.3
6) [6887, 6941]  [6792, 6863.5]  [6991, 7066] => 0.6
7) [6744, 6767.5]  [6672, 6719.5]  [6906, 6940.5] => 0.0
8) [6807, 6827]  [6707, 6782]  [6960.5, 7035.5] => 0.5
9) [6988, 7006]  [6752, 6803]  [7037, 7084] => -0.2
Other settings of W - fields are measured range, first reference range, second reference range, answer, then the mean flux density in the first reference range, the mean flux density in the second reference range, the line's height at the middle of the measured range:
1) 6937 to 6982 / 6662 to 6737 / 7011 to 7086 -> 0.01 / 16.5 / 16.6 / 16.6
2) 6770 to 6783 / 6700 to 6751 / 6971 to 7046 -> 0.01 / 16.6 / 16.5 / 16.5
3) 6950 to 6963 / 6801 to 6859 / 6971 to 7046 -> -0.02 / 16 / 16.5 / 16.3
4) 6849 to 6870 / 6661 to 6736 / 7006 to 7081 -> 0.05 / 16.5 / 16.6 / 16.5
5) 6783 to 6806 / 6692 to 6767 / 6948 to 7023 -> 0.03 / 16.5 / 16.5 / 16.5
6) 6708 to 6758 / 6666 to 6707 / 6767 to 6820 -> -0.01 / 16.5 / 16.1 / 16.4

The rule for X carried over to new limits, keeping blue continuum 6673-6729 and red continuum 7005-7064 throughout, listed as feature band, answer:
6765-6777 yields 0.02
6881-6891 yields 0.06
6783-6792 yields 0.03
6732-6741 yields -0.01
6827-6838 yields 0.03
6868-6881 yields 0.04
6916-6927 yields 0.07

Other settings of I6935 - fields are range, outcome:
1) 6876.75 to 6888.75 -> 16.29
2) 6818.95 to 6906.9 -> 16.53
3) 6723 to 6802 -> 17.11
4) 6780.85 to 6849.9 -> 16.56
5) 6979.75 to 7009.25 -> 17.17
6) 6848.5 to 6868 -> 16.07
